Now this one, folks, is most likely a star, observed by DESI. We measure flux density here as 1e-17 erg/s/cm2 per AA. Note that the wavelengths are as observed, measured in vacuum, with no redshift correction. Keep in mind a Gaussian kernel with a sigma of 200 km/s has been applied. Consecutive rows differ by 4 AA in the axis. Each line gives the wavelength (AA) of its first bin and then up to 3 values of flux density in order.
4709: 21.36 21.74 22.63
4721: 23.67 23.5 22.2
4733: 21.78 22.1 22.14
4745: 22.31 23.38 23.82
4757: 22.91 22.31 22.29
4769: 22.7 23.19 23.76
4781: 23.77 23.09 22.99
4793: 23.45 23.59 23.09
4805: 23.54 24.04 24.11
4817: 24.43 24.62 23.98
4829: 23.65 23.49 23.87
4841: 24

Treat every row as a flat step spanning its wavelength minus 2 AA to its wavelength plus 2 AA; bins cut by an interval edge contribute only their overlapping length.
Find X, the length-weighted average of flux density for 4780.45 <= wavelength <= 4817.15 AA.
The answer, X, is 23.6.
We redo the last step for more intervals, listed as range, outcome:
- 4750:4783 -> 23.1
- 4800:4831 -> 24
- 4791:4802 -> 23.4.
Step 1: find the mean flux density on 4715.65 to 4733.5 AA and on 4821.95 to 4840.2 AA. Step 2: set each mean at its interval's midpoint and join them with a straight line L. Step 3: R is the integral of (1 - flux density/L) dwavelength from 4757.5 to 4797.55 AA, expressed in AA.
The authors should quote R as 0.4 AA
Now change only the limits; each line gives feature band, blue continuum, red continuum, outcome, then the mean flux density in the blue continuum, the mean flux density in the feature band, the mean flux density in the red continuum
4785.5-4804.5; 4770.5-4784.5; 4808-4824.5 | 0.4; 23.5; 23.3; 24.3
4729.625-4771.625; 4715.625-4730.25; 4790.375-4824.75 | 1.3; 23.1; 22.6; 23.8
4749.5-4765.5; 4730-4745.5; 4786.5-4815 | -0.3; 22.1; 22.9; 23.5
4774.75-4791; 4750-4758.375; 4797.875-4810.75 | 0.1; 23.4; 23.4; 23.6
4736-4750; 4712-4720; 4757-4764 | 0.0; 22.4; 22.4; 22.5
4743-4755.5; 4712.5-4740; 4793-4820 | -0.1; 22.5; 23.2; 23.8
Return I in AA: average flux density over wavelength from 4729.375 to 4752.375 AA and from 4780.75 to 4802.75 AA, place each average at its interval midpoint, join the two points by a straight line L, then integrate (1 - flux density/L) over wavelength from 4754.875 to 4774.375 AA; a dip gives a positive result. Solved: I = 0.1 AA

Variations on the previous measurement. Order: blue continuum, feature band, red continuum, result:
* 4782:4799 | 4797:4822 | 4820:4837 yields -0.33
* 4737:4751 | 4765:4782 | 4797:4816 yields -0.08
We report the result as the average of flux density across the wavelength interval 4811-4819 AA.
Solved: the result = 24.3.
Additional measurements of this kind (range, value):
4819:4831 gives 24.1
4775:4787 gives 23.5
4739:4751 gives 22.6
